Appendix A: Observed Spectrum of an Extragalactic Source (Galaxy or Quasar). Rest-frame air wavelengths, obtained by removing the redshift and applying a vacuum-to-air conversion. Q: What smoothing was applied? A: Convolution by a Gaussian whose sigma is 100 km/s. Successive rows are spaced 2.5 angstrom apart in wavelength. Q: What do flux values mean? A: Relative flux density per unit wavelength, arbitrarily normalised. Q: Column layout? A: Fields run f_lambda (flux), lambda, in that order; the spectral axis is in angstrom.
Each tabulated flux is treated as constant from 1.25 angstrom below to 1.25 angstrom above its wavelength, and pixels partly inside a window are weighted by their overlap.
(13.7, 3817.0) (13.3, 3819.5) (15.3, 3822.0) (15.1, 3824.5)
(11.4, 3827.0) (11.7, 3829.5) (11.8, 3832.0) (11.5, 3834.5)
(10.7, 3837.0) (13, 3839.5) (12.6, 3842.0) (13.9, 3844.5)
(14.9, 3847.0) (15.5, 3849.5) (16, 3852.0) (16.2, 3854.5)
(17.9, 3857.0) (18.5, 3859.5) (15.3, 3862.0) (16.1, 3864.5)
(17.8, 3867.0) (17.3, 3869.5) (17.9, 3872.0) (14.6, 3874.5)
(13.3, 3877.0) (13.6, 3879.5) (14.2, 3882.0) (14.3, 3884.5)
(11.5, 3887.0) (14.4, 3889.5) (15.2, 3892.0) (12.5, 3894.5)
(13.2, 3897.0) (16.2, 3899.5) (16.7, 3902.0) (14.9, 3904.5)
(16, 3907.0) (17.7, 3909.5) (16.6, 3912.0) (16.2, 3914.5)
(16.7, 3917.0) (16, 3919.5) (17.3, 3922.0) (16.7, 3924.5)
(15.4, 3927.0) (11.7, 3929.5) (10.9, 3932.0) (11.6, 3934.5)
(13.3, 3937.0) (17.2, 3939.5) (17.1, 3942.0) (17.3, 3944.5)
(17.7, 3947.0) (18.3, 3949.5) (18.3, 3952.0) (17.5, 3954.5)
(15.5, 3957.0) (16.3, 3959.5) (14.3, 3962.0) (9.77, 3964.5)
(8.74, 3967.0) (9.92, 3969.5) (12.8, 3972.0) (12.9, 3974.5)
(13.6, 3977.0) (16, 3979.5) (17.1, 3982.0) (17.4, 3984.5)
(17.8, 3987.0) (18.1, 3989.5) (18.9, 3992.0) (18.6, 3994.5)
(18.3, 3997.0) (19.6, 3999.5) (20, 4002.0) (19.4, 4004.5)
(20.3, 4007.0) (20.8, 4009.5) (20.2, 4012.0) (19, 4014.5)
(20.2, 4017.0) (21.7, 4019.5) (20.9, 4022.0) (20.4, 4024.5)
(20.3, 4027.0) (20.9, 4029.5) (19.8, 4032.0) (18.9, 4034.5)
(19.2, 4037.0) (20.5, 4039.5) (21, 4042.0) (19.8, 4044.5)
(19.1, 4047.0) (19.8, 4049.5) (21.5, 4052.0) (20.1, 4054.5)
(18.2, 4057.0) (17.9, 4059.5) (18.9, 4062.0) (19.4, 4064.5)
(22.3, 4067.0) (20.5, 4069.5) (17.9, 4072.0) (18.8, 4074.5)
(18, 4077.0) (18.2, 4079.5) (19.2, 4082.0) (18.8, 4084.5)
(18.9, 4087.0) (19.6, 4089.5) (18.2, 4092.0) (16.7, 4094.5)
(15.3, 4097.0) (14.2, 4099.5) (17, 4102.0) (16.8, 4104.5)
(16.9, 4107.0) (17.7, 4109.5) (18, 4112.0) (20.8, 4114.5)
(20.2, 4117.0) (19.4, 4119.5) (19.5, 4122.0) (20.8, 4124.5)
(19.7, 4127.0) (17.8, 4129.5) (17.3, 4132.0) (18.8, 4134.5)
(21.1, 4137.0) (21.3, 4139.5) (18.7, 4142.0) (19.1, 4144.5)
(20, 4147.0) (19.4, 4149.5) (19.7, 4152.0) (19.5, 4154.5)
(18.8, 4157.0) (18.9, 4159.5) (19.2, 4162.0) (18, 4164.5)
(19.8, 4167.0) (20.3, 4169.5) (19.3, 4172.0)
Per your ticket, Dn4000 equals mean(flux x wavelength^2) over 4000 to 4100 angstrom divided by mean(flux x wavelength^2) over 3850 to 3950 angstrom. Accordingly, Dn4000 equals 1.35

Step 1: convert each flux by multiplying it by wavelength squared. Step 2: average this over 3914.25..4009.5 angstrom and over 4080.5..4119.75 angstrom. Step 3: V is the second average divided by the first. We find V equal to 1.20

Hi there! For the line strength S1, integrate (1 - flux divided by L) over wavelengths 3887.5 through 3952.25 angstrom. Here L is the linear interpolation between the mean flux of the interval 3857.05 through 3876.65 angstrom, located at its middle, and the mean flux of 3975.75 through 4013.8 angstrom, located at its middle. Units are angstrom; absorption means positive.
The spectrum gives 7.1 angstrom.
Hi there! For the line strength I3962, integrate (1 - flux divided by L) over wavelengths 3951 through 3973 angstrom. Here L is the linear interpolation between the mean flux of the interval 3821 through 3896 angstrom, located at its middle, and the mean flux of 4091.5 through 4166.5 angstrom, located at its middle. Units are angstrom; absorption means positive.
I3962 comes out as 3.29 angstrom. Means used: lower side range 14.5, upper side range 18.6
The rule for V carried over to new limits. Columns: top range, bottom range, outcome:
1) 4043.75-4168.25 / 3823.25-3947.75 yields 1.42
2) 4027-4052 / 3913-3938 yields 1.45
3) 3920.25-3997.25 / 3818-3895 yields 1.12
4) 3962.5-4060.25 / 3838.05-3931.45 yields 1.27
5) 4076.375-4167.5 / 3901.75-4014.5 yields 1.25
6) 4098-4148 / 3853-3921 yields 1.35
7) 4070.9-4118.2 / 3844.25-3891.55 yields 1.30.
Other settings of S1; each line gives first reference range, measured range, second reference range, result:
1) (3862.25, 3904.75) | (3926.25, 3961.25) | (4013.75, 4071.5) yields 2.7 angstrom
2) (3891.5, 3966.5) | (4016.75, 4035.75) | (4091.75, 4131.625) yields -4.1 angstrom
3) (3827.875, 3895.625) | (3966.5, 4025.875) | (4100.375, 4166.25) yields -3.4 angstrom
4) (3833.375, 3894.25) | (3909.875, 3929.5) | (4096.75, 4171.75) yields -0.7 angstrom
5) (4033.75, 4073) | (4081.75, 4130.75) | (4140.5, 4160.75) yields 3.1 angstrom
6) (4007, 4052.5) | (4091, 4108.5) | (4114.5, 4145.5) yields 2.9 angstrom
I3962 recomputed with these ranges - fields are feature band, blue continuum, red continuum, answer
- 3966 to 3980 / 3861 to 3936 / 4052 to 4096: 3.80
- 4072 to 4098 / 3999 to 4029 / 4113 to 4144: 2.18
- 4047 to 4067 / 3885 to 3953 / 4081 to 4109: -3.05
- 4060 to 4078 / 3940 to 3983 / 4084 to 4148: -1.97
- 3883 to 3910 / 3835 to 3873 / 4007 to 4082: 2.89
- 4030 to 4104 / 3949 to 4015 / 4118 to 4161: -3.28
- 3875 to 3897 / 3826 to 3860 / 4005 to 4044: 2.51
